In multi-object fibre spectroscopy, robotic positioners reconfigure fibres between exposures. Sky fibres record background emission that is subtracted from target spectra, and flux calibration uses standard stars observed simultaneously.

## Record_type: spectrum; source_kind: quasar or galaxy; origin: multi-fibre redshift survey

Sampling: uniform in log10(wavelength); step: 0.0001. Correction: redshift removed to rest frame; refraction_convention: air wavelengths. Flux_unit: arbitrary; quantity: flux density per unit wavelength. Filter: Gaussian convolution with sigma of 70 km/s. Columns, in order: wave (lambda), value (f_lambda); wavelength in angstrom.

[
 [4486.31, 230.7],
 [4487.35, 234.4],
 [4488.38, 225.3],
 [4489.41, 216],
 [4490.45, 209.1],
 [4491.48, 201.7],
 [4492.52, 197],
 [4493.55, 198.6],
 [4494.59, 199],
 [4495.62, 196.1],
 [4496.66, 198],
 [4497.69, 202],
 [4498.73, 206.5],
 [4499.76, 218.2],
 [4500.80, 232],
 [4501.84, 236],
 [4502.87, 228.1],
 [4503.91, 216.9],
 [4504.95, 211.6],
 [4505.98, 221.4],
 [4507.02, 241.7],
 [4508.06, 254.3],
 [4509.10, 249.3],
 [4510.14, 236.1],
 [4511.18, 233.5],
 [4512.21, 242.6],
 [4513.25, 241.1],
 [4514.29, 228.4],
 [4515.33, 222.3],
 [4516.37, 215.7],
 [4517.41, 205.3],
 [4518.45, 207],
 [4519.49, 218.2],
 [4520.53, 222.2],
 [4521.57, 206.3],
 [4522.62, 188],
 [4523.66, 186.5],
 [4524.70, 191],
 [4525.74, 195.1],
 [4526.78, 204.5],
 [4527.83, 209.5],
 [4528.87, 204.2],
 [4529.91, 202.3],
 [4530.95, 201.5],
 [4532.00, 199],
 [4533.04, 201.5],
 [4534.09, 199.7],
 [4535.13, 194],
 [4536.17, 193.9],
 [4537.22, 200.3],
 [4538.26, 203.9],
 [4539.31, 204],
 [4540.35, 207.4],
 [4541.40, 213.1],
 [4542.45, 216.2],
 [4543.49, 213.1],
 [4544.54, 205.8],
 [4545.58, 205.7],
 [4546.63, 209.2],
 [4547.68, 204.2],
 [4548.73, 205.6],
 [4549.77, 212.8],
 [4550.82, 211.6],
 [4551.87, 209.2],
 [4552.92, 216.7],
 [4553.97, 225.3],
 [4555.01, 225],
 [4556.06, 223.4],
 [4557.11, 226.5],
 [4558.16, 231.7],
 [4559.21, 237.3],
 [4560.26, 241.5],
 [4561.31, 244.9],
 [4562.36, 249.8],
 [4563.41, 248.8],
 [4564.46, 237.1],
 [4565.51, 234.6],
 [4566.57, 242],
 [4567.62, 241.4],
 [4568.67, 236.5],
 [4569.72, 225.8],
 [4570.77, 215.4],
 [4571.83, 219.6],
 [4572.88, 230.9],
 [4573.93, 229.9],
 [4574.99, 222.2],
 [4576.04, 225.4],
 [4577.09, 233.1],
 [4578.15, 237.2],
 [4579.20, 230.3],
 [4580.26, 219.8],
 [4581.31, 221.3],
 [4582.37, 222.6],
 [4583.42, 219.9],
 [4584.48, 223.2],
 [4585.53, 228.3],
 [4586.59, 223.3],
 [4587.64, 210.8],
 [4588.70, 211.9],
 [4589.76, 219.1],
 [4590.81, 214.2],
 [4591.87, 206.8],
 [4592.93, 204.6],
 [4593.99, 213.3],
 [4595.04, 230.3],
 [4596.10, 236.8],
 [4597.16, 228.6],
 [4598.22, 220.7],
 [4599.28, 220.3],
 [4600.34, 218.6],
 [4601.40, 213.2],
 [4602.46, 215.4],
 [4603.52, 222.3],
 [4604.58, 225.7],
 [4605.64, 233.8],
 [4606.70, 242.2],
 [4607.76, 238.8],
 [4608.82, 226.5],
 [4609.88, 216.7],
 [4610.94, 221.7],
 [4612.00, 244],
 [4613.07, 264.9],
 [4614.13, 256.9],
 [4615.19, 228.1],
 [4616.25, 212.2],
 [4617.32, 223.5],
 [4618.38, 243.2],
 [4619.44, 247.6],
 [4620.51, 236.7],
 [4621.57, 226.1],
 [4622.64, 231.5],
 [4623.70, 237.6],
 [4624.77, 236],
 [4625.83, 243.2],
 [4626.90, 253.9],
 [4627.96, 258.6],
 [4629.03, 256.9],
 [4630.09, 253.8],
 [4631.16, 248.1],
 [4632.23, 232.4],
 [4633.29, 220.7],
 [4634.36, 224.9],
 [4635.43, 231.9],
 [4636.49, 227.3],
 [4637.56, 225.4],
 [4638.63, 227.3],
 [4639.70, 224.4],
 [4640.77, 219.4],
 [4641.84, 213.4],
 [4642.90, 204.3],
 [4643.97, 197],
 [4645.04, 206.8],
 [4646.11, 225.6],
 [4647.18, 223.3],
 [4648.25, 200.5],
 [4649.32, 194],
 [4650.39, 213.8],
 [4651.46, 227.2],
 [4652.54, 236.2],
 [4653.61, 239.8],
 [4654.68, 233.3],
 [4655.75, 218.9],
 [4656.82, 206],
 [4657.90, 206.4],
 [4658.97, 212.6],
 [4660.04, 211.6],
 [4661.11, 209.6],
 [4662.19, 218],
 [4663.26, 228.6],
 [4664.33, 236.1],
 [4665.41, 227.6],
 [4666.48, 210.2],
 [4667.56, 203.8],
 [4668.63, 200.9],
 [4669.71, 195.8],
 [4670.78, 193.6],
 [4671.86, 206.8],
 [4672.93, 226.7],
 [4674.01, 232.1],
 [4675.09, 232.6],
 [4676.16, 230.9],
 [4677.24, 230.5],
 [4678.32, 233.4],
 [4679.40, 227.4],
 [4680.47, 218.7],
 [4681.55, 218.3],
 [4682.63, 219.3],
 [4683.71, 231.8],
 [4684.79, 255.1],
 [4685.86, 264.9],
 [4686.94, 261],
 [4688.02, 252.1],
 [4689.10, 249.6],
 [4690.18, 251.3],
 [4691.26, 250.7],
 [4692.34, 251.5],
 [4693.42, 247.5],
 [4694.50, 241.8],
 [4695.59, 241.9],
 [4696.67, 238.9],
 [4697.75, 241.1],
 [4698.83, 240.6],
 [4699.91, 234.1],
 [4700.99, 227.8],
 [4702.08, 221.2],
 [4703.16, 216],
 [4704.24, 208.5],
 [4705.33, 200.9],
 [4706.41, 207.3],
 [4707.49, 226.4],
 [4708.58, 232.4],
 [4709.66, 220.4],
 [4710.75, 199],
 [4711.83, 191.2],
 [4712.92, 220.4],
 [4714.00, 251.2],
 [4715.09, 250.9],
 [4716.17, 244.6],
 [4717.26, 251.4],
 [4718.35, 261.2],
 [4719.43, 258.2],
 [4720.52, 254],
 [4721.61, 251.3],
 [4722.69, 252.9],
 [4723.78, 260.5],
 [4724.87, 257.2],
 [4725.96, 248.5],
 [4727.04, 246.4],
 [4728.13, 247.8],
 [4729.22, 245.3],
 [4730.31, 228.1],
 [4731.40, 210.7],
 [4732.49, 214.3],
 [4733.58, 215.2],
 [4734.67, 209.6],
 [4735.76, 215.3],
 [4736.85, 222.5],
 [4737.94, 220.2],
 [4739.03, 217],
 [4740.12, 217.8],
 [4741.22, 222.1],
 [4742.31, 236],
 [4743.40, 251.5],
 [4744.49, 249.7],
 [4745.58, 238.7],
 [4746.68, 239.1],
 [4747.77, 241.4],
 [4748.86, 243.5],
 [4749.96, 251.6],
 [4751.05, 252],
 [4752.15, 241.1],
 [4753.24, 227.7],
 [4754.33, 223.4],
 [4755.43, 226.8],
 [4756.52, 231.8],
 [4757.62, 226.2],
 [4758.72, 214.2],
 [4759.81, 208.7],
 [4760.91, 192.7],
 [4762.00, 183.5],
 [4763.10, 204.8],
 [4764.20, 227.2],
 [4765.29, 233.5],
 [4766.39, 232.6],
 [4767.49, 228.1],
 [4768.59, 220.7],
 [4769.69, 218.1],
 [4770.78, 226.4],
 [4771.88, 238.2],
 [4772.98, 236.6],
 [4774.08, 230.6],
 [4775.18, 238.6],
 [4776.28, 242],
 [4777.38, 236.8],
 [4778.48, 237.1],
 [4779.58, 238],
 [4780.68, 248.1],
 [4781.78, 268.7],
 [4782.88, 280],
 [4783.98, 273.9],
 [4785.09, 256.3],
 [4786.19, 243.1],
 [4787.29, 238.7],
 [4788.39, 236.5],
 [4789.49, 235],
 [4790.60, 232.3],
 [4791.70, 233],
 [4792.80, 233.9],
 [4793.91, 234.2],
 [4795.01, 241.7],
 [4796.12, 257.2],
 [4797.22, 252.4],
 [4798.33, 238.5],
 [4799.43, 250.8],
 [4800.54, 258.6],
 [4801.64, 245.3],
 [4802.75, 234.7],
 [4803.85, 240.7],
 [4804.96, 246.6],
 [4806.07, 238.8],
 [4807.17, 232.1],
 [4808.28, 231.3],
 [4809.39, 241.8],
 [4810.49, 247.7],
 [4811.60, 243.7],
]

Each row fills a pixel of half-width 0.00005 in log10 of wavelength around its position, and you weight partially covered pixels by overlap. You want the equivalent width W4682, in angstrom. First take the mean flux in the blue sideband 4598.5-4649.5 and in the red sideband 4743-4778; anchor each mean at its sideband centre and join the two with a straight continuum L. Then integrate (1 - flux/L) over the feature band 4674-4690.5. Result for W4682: -0.61 angstrom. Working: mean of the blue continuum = 229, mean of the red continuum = 230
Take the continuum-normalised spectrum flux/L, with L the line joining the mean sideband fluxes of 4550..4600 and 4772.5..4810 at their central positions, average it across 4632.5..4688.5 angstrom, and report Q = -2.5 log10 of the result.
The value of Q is 0.05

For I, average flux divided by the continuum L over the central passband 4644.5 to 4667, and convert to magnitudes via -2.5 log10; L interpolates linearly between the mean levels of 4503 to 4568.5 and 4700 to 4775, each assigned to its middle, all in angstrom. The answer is 0.032 mag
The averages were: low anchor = 218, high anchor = 230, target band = 218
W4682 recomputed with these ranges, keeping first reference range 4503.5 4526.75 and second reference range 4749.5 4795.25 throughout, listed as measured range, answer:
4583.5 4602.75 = 0.4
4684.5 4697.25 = -1.2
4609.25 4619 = -0.4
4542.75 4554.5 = 0.6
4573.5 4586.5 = -0.2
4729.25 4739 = 0.6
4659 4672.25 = 0.9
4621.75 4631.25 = -0.8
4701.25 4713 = 0.9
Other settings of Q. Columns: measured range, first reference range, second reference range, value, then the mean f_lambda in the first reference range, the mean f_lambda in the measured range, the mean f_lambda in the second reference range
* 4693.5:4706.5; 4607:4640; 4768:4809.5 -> 0.05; 236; 228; 242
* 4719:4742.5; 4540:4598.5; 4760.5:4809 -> 0.00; 223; 234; 238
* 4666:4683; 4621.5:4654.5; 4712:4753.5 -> 0.07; 228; 218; 238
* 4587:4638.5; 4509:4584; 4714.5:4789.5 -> -0.03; 218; 230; 236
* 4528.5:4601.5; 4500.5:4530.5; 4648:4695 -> 0.01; 219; 219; 227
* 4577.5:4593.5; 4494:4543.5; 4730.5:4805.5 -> -0.01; 213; 220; 234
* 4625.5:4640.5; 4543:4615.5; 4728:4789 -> -0.05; 225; 237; 232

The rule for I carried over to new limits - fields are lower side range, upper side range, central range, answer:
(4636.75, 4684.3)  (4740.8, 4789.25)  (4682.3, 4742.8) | -0.040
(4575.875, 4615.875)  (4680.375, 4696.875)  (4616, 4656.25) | 0.024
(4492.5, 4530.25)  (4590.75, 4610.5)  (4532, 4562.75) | 0.020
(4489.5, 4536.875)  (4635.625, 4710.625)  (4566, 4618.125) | -0.036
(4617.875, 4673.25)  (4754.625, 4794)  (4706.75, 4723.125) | -0.040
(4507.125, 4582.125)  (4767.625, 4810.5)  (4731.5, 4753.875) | 0.030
